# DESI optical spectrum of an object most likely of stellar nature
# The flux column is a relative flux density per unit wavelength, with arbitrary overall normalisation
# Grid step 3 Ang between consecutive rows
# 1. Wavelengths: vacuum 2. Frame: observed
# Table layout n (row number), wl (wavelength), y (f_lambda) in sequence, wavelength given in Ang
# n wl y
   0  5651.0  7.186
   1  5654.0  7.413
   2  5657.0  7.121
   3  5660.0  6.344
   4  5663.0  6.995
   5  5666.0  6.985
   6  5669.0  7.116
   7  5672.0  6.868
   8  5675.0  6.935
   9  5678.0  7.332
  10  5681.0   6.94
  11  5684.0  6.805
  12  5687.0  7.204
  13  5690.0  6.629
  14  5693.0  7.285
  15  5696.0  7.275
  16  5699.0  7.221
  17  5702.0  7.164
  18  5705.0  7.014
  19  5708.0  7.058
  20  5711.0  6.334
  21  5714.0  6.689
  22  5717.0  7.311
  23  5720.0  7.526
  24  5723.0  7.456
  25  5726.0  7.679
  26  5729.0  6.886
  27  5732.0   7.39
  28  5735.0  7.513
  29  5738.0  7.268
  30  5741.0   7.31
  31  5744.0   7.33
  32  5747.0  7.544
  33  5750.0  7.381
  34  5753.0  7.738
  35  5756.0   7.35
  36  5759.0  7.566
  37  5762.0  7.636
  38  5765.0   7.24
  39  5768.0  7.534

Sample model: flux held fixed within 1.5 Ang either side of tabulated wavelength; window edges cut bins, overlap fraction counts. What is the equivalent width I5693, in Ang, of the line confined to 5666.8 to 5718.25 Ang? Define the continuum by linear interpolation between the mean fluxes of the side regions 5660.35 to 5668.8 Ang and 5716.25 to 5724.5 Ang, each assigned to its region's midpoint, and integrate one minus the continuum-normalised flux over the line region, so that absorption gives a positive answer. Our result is 1.22 Ang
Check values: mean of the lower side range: 6.92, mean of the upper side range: 7.44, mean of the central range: 7.01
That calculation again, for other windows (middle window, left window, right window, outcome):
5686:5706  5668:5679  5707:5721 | -0.3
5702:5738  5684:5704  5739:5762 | 0.5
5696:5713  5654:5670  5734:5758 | 0.5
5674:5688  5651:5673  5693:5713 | -0.1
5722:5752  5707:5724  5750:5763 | -0.3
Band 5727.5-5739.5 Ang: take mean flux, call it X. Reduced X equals 7.26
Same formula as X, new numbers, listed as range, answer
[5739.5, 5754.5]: 7.46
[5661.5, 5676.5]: 6.98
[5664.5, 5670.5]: 7.05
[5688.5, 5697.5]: 7.06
